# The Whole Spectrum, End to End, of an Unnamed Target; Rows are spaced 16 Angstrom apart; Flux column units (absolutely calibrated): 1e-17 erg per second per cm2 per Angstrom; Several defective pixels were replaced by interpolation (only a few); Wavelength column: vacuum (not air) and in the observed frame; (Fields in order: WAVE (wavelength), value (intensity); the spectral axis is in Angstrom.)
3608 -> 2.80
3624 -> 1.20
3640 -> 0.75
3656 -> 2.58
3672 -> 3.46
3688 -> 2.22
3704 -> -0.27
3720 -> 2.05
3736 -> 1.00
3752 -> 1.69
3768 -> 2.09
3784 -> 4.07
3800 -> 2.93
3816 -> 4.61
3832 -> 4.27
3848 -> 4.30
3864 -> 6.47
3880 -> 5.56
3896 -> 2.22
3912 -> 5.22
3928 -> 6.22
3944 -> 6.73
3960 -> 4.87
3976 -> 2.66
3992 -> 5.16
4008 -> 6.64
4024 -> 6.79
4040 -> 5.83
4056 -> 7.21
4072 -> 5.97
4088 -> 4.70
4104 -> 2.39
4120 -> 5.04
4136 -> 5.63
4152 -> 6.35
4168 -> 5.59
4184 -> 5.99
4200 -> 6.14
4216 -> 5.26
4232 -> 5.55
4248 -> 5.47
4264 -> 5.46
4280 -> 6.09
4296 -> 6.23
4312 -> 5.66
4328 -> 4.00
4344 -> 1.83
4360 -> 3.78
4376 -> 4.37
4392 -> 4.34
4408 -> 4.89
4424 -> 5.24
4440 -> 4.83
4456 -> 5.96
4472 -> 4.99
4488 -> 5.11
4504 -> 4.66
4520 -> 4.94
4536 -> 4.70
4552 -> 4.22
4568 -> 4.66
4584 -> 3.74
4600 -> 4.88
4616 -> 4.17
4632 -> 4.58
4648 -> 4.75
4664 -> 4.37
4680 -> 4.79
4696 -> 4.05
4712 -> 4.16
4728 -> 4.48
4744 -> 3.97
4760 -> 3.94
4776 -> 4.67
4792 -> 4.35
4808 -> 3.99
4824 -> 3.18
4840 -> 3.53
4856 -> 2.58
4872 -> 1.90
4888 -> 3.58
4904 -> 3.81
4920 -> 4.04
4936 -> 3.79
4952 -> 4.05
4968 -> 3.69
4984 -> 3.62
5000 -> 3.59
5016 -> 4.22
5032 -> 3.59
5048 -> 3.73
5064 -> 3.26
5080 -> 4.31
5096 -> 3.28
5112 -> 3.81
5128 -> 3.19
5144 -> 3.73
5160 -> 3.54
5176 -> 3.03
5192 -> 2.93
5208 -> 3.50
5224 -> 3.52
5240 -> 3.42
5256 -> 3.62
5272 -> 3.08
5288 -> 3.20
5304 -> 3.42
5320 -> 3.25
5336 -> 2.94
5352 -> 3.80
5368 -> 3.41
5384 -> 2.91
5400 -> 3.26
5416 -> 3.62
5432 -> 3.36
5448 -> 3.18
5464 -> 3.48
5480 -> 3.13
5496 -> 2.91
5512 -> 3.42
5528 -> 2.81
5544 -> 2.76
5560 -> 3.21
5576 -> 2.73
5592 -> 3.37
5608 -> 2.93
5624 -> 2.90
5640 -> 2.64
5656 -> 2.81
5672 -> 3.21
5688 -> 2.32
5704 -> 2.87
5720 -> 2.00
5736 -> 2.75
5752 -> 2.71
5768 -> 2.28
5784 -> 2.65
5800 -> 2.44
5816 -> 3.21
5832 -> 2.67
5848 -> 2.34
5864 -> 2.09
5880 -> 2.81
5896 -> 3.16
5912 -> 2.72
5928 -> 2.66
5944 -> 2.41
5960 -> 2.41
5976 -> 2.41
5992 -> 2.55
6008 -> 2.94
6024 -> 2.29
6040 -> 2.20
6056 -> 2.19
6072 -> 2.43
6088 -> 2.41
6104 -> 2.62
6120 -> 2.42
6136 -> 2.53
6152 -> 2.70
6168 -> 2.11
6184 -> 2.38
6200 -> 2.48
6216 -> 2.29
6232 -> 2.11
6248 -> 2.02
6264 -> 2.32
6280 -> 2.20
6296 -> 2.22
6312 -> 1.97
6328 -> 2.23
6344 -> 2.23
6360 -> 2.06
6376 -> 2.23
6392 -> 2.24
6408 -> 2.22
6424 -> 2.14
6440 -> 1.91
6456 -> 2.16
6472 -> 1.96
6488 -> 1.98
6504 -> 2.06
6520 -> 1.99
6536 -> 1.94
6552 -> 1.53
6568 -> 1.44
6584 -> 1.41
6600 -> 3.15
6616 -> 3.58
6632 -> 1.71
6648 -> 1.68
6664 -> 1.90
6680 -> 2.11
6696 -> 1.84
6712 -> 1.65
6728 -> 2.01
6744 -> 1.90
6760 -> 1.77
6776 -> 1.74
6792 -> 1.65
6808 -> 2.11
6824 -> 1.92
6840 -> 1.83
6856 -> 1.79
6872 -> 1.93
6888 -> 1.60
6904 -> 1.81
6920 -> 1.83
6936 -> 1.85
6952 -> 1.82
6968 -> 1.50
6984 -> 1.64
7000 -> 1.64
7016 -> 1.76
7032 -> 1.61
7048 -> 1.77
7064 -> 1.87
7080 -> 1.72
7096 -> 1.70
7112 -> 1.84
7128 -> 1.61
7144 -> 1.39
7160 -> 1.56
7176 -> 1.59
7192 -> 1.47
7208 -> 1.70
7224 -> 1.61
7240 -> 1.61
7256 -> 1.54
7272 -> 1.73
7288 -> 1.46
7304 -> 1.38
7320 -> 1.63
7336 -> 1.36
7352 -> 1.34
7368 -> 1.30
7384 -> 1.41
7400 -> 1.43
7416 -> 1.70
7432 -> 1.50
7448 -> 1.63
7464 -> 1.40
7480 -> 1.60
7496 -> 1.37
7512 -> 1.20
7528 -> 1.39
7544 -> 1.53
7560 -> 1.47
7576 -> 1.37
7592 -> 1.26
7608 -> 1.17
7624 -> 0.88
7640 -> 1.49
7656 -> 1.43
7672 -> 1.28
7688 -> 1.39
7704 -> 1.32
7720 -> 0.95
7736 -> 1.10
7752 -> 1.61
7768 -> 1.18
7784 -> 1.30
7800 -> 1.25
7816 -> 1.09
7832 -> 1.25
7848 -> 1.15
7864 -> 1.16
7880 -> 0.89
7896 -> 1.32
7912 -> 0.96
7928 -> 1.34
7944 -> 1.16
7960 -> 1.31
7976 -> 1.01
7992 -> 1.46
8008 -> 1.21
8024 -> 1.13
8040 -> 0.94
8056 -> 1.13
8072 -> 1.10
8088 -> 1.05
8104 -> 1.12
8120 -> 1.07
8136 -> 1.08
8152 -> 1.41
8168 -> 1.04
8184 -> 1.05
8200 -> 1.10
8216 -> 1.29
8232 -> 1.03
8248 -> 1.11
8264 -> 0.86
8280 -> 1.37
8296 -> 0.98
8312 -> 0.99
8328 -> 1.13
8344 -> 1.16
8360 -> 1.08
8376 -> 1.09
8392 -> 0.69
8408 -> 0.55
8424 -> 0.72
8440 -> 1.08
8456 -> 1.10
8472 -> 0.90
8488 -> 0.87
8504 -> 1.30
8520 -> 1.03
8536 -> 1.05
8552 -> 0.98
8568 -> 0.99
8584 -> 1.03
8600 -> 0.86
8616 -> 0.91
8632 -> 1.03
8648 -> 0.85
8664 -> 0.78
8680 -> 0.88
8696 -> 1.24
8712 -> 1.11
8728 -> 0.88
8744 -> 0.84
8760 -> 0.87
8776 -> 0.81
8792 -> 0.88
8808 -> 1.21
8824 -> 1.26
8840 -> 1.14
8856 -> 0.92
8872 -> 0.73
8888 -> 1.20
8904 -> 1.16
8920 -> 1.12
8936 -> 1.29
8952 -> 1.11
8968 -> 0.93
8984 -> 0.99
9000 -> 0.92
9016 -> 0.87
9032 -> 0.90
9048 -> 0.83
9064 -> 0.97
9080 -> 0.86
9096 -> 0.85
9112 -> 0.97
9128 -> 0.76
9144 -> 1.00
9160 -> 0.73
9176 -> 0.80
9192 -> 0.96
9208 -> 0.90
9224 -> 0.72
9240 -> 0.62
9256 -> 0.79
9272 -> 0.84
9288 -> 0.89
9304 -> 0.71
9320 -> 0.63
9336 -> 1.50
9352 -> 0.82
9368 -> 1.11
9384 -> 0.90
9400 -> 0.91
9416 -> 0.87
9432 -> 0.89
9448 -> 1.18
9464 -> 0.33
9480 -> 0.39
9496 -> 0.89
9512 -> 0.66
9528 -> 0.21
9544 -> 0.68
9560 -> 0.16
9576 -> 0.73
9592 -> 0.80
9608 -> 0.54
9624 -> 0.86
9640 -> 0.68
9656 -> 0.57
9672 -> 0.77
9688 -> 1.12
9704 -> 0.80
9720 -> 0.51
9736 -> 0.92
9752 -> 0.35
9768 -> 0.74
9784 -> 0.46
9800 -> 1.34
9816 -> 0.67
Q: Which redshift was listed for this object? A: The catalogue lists 0.000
